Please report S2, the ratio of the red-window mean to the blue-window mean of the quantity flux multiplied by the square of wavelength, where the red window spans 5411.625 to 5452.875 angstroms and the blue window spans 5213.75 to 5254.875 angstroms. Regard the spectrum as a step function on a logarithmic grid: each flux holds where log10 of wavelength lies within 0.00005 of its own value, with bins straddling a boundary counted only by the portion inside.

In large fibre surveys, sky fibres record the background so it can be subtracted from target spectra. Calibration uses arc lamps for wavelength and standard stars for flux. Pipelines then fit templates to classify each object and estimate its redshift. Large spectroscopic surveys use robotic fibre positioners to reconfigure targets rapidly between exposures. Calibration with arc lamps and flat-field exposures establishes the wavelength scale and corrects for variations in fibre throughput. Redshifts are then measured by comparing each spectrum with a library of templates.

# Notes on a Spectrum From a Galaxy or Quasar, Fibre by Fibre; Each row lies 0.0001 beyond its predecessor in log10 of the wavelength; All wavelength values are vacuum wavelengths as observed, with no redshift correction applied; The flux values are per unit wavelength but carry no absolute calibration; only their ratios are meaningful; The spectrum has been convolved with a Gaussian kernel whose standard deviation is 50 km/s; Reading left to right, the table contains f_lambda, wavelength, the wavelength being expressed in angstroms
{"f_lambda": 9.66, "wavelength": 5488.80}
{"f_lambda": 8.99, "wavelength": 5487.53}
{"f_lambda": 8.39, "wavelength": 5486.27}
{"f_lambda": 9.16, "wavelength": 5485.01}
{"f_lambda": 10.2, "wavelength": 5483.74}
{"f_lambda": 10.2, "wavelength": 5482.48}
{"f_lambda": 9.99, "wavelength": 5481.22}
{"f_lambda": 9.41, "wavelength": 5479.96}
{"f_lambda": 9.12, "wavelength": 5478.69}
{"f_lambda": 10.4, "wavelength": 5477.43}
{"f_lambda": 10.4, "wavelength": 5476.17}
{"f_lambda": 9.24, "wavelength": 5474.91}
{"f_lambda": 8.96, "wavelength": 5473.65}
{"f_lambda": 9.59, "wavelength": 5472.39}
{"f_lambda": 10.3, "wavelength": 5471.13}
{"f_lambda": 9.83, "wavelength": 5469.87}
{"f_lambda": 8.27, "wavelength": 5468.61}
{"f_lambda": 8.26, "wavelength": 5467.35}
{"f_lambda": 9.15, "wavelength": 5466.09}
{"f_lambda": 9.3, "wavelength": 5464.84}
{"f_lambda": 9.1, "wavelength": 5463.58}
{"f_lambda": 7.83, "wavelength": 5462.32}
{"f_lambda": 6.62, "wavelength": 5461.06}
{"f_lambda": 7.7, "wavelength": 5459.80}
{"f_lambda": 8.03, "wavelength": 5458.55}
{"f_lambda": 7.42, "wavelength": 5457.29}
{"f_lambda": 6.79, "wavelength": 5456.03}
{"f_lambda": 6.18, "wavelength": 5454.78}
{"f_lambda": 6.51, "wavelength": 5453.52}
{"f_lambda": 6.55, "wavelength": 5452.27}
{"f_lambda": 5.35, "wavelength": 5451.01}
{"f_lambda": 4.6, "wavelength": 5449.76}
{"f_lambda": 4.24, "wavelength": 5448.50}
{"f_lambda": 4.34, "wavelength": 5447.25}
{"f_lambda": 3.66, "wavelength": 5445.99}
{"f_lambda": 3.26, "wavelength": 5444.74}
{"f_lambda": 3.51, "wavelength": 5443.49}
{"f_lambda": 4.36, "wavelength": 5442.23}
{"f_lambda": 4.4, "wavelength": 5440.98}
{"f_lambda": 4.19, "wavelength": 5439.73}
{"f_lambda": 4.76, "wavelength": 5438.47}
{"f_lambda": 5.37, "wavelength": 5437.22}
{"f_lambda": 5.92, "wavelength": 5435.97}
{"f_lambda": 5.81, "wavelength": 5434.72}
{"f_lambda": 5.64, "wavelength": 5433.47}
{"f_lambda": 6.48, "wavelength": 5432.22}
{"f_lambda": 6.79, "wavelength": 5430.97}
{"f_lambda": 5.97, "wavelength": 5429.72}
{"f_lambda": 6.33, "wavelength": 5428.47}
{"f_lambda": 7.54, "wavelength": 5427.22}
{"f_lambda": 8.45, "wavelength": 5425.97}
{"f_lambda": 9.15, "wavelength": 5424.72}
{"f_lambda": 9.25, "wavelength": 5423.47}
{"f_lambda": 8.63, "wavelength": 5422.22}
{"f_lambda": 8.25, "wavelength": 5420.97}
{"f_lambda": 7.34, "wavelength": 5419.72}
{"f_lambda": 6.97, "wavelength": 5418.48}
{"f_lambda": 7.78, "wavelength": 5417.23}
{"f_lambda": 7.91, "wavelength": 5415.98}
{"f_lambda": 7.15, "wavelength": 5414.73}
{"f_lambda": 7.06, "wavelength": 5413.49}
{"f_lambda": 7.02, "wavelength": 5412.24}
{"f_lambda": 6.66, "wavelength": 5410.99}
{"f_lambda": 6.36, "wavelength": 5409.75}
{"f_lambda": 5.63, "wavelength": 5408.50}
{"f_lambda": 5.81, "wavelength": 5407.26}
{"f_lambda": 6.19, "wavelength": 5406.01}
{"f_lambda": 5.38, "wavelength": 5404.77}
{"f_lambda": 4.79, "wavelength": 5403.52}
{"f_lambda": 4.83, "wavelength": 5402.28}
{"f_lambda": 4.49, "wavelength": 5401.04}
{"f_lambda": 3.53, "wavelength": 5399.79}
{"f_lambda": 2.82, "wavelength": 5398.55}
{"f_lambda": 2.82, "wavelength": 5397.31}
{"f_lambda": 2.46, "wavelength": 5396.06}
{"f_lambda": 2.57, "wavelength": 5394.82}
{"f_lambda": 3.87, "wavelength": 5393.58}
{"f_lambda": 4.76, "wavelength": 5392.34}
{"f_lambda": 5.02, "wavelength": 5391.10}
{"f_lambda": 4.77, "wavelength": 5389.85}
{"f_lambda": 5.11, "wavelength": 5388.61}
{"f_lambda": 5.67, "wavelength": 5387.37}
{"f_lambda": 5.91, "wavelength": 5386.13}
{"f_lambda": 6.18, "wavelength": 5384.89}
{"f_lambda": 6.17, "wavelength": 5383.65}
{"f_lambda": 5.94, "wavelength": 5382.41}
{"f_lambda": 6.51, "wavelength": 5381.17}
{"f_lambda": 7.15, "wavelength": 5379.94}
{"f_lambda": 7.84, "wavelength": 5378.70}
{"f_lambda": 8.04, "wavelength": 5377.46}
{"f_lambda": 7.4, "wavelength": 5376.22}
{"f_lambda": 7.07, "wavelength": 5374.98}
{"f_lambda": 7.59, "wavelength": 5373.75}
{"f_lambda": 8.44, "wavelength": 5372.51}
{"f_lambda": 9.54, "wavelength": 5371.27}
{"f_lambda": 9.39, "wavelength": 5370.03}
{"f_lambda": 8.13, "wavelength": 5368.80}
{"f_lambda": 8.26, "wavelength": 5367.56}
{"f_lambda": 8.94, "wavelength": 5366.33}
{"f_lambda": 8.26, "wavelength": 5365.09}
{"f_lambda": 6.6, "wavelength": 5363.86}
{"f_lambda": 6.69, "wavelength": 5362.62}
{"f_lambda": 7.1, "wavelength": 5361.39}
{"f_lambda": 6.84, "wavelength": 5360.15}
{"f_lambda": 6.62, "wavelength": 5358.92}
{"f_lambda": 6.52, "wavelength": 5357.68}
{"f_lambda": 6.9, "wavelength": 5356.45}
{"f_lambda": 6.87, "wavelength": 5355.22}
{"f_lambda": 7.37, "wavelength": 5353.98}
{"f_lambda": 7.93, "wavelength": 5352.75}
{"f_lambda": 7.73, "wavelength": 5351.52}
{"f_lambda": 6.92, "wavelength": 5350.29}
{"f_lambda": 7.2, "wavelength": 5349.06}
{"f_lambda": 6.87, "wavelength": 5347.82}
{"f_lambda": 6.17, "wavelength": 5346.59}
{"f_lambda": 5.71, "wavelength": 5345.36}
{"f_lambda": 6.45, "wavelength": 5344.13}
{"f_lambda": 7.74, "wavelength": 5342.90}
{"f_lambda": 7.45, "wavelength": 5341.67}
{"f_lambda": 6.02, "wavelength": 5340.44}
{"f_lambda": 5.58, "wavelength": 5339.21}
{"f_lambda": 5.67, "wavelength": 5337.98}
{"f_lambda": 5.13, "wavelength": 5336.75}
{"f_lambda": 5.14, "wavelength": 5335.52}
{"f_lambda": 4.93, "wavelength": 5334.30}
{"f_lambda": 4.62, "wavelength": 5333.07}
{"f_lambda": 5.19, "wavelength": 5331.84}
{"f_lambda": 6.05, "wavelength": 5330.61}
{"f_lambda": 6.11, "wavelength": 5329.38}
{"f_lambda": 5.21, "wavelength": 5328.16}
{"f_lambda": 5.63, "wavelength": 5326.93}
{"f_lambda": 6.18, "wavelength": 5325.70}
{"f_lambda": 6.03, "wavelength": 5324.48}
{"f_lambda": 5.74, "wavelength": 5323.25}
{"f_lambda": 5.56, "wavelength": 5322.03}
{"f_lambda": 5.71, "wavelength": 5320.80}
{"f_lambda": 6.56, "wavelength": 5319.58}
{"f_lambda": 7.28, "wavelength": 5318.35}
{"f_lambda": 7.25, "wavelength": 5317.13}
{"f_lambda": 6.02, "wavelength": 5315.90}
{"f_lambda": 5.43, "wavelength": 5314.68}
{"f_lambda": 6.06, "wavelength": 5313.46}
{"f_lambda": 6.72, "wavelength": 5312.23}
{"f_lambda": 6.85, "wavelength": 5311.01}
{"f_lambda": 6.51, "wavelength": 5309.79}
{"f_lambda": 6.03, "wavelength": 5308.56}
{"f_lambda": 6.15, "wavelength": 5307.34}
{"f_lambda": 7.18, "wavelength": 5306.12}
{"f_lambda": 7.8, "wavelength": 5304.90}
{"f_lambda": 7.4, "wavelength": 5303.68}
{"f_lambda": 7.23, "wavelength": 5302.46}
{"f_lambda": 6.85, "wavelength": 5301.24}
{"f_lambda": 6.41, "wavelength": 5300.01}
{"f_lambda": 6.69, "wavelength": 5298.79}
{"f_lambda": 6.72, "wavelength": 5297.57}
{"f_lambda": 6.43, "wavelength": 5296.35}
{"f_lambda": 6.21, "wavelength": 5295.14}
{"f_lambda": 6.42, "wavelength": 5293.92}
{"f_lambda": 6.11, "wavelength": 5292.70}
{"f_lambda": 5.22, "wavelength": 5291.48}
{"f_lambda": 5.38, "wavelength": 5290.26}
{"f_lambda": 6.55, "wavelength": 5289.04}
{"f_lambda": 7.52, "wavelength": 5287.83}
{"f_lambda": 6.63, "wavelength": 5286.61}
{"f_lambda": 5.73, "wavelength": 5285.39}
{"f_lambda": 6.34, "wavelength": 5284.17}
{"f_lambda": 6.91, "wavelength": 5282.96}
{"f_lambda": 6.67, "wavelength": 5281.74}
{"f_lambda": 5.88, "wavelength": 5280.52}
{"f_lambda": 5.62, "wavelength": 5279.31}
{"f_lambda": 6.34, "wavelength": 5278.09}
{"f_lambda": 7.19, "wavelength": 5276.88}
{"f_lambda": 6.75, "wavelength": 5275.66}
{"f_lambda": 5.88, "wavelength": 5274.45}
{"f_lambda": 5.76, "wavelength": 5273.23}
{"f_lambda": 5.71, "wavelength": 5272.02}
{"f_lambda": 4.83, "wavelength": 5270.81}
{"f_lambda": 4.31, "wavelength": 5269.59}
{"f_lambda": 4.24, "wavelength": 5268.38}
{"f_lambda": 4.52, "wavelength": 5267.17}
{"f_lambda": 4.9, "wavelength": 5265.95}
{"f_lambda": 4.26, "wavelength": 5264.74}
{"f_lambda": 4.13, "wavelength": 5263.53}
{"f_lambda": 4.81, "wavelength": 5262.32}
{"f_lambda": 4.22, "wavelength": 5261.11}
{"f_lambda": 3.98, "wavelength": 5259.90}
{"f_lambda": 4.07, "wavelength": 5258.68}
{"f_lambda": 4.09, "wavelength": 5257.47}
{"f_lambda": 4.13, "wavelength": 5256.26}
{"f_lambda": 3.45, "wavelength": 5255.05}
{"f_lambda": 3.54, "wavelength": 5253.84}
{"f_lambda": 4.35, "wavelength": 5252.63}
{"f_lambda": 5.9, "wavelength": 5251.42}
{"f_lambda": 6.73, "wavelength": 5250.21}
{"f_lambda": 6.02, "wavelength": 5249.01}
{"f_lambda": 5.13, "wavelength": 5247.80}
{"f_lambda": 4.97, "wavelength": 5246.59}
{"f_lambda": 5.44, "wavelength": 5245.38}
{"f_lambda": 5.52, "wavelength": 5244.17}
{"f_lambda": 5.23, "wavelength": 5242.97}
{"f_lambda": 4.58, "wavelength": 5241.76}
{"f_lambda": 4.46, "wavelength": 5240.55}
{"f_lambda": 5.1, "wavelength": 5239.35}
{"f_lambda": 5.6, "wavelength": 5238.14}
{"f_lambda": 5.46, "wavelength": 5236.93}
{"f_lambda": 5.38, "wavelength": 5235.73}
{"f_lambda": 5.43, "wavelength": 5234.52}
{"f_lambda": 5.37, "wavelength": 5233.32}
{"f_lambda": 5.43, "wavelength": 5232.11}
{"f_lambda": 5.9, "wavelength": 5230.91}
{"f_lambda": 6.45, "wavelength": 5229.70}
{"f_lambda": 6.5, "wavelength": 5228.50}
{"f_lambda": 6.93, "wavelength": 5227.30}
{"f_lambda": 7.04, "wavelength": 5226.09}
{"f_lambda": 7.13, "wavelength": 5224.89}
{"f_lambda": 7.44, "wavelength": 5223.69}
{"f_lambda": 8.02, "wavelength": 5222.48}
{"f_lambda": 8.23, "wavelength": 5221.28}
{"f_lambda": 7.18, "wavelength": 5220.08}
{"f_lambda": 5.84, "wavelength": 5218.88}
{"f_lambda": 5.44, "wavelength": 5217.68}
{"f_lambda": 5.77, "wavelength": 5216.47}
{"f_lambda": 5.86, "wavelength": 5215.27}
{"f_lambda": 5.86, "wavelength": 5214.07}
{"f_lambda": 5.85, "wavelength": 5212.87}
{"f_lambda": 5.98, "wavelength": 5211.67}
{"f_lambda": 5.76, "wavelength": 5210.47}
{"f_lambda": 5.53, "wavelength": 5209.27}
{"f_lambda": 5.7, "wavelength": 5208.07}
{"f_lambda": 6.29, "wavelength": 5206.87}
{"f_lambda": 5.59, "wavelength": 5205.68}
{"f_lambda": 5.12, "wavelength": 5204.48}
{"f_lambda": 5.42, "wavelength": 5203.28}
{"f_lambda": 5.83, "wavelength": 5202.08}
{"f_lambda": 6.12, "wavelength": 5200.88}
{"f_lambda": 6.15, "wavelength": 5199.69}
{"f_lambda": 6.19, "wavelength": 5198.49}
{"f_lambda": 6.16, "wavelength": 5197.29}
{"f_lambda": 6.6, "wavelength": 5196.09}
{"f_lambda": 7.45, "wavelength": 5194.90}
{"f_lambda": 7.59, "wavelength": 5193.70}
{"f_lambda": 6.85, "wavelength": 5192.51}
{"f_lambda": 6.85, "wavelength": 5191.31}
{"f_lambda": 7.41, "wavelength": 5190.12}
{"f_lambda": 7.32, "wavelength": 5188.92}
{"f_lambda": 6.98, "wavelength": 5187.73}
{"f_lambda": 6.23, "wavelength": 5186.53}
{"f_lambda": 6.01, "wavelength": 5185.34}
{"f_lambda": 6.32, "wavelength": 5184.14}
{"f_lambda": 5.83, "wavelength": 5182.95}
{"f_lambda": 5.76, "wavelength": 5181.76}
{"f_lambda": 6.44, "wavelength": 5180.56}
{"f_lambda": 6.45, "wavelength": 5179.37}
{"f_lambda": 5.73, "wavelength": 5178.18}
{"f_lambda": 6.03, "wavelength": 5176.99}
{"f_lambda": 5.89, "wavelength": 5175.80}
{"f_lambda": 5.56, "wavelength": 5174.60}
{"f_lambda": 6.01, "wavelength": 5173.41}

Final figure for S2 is 1.14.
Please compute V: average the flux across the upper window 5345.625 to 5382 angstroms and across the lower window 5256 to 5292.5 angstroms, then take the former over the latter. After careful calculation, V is 1.4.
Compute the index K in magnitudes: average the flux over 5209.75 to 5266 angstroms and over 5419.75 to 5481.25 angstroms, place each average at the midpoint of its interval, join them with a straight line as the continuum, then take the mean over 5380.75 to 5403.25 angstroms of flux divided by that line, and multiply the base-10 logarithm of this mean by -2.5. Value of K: 0.40 mag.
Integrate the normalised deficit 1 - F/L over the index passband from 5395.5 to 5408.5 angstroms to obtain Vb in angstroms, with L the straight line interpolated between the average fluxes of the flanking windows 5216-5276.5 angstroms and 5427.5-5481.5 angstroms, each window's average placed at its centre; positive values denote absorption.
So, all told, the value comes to 4.3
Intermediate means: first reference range 5.43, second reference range 6.96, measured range 4.38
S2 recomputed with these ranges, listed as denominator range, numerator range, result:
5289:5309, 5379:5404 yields 0.76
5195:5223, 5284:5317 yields 1.09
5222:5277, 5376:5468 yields 1.22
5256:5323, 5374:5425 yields 1.06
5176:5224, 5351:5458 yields 1.07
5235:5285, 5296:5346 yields 1.23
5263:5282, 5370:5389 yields 1.36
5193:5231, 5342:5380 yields 1.24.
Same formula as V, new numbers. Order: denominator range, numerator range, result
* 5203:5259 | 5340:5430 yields 1.17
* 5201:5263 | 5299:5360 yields 1.14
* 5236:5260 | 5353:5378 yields 1.55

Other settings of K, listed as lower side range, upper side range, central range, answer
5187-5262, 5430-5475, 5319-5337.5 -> 0.11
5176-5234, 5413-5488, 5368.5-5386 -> -0.06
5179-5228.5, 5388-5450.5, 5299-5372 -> -0.13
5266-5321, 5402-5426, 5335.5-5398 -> 0.03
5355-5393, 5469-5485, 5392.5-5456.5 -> 0.41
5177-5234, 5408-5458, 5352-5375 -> -0.22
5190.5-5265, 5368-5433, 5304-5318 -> -0.09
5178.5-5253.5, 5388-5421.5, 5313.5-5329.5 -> -0.06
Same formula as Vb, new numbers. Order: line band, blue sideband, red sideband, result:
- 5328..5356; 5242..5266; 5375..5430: -3.6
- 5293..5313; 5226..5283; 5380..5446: -4.7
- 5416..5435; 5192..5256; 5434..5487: -0.8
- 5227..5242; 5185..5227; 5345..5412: 1.9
